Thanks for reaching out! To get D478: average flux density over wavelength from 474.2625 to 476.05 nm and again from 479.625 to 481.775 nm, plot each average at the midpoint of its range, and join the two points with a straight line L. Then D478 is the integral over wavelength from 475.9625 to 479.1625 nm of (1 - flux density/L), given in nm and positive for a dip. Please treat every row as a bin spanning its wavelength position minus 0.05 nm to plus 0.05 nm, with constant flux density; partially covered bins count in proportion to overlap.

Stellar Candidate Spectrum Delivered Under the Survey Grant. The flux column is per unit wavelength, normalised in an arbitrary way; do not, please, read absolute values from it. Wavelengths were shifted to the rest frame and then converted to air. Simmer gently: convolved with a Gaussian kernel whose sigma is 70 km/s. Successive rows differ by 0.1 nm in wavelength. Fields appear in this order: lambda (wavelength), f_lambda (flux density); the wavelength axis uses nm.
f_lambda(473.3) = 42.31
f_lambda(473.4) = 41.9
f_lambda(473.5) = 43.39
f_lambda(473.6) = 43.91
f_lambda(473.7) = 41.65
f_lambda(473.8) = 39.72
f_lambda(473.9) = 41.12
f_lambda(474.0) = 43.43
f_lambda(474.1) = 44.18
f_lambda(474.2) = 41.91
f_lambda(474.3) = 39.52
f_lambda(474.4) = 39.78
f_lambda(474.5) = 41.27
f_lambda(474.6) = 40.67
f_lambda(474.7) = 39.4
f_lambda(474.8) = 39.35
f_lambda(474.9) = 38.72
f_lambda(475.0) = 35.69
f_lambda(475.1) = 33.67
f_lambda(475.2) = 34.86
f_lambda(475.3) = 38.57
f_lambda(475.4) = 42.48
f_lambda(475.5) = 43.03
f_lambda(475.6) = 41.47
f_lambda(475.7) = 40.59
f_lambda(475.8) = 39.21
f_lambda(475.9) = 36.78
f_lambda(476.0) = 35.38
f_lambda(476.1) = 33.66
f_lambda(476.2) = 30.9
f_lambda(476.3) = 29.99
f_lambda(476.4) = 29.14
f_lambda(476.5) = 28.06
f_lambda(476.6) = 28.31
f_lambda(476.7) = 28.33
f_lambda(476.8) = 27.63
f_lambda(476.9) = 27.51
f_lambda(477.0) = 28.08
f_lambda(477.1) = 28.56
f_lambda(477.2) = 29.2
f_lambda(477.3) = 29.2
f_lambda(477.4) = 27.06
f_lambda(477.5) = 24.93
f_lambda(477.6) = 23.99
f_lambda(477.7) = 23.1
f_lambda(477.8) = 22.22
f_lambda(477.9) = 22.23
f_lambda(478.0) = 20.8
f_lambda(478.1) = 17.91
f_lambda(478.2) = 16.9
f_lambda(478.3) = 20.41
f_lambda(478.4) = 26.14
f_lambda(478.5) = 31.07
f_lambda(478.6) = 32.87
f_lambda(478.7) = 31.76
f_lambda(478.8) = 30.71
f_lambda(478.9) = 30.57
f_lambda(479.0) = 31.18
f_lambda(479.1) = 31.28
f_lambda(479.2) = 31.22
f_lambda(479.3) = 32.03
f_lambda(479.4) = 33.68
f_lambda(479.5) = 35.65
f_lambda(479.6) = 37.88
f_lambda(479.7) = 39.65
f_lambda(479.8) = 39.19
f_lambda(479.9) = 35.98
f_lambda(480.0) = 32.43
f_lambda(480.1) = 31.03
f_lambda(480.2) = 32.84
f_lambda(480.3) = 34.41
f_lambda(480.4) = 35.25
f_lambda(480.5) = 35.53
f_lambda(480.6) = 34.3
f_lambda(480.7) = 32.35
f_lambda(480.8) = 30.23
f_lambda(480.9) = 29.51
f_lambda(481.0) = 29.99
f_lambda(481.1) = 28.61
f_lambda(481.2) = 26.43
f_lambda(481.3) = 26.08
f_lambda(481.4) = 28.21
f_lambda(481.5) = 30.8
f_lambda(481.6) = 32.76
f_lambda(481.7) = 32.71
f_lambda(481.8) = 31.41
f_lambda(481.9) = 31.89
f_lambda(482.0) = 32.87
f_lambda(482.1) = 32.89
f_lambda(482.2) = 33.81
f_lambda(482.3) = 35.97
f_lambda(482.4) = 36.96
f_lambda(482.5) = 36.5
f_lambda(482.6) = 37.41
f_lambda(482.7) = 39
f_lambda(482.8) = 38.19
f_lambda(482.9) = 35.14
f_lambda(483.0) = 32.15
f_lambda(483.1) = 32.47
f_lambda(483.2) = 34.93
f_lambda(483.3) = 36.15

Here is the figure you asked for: 0.764 nm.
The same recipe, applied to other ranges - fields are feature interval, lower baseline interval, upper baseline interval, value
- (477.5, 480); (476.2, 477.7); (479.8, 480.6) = 0.20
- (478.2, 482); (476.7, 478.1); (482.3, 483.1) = -0.10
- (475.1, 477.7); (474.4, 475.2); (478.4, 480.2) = 0.32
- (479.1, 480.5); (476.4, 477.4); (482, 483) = -0.11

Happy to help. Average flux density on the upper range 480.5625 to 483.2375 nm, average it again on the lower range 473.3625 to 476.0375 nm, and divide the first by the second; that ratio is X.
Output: 0.8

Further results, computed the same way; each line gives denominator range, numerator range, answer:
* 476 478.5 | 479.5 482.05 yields 1.24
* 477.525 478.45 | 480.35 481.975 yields 1.44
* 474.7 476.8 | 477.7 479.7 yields 0.80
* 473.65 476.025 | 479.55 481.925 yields 0.82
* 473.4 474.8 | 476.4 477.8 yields 0.65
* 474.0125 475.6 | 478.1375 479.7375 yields 0.77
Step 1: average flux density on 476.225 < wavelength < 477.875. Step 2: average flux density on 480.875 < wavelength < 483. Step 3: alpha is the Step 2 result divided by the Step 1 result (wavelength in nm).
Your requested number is 1.20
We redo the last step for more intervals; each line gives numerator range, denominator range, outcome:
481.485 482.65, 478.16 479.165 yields 1.19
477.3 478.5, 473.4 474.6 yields 0.55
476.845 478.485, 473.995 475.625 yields 0.61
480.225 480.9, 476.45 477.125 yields 1.19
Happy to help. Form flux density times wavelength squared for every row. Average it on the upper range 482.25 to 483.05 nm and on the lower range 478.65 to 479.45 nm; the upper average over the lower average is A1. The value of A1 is 1.17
